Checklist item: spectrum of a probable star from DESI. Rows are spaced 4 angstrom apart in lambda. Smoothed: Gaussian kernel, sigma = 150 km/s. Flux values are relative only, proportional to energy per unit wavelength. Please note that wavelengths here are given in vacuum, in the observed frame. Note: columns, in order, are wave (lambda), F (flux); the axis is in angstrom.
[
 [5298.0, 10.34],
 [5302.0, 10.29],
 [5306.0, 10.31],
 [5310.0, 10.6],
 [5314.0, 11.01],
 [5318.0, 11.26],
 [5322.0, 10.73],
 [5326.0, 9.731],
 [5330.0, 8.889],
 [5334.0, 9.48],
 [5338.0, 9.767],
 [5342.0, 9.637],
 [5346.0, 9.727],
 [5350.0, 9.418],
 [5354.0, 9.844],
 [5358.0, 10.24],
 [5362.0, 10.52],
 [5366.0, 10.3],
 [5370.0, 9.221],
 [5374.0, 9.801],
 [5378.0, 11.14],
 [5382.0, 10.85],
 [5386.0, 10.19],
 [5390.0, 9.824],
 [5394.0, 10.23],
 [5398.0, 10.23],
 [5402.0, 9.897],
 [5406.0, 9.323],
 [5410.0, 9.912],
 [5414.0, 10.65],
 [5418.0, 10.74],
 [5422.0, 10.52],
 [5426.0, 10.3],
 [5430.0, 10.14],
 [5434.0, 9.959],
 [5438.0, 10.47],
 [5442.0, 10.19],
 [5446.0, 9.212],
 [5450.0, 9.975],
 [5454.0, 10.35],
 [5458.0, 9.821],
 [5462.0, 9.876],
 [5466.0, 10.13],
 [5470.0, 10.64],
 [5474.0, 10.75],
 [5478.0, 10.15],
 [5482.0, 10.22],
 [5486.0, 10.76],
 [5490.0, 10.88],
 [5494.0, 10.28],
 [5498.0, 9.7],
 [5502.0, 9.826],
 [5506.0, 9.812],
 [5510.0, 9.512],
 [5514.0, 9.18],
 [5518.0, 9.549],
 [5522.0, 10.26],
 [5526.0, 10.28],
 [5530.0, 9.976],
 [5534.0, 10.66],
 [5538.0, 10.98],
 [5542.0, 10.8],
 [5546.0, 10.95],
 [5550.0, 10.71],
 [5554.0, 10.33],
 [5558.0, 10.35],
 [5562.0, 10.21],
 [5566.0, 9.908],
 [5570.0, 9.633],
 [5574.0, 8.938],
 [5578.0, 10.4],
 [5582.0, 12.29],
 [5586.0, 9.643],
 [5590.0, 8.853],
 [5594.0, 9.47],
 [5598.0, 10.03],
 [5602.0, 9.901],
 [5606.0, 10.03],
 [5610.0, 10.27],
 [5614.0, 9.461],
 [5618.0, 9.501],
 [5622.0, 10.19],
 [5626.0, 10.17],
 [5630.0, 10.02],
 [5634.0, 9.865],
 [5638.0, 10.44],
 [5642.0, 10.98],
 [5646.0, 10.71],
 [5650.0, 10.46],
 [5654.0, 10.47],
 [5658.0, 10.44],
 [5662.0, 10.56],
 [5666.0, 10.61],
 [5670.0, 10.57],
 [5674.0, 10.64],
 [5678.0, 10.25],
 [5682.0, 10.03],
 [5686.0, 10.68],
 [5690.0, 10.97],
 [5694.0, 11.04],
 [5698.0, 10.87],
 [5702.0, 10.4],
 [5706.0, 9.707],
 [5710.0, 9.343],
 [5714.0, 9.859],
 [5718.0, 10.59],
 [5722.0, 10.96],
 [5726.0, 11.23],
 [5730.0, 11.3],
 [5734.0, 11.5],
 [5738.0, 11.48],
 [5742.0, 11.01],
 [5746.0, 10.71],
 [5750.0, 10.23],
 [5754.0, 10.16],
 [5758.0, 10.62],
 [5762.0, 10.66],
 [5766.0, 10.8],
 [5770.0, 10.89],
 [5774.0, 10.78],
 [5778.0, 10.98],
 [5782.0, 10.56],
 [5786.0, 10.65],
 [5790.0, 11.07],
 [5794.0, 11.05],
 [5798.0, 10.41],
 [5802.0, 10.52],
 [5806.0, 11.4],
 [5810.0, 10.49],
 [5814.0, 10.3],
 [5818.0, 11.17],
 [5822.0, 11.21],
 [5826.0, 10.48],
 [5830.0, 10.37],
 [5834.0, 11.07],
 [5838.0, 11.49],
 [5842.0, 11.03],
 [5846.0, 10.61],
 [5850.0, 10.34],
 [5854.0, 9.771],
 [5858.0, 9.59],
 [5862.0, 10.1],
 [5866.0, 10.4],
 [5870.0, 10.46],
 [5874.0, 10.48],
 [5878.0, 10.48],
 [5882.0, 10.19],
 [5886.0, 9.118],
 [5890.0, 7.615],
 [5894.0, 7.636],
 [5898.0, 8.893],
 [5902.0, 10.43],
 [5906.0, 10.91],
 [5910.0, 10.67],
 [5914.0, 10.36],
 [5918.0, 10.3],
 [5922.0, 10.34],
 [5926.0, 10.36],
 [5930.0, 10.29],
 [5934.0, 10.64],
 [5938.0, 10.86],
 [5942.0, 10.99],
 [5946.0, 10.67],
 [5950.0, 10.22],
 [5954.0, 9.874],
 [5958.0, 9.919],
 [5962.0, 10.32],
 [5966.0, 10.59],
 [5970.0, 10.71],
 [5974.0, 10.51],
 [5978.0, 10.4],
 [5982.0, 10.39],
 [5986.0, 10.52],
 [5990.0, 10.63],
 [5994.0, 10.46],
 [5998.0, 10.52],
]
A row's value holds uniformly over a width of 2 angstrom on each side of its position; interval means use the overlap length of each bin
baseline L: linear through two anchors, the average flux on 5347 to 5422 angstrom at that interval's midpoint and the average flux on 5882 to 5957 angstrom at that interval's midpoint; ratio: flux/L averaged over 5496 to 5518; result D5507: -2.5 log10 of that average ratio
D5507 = 0.06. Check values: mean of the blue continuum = 10.1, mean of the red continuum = 10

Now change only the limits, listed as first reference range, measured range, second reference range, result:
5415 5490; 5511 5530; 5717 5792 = 0.06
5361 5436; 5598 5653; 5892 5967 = 0.01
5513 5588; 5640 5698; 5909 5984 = -0.03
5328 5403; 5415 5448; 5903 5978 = -0.02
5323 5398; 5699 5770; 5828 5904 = -0.07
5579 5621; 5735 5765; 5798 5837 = -0.02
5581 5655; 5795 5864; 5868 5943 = -0.06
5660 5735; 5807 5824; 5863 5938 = -0.06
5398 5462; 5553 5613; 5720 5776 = 0.05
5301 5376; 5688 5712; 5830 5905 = -0.04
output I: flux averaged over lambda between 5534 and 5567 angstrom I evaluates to 10.6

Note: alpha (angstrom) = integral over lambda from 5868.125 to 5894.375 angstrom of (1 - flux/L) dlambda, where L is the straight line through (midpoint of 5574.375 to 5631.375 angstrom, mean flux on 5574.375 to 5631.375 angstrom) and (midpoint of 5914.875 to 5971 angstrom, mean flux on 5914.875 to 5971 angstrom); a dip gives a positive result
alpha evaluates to 2.1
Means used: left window 9.99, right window 10.4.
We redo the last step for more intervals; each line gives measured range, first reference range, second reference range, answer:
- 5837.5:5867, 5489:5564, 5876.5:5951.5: -0.84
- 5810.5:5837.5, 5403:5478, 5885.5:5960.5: -1.98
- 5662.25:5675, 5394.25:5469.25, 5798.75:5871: -0.25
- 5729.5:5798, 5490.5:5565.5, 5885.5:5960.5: -4.98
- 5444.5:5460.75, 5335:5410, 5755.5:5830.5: 0.46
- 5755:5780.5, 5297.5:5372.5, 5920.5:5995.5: -1.04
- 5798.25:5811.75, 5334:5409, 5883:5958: -1.01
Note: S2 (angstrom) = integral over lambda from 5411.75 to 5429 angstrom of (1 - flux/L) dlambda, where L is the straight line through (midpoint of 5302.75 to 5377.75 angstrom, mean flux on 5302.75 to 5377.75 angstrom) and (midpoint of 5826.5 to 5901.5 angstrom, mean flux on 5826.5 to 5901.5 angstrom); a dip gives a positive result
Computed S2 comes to -0.8 angstrom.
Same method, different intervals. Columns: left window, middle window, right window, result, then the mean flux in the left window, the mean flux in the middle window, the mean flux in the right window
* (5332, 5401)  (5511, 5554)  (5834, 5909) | -1.27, 10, 10.3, 10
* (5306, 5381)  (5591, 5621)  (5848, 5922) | 0.61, 10.1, 9.79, 9.89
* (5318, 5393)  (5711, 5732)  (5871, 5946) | -1.43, 10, 10.7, 10.1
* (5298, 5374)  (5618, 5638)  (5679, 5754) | 0.88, 10.1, 10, 10.6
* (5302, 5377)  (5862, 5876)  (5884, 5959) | -0.54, 10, 10.4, 10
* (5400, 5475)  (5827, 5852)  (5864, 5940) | -1.91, 10.1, 10.8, 10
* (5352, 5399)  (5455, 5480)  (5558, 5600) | -0.36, 10.2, 10.2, 9.96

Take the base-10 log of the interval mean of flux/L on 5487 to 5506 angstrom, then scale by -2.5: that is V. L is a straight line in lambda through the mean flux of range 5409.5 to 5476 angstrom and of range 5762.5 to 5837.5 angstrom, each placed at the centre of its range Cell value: 0.02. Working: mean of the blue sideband 10.2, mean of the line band 10.2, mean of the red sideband 10.8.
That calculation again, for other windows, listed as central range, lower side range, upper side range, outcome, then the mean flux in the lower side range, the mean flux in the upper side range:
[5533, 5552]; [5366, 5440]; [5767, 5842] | -0.04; 10.2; 10.8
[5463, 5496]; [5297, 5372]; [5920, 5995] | -0.03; 10.1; 10.5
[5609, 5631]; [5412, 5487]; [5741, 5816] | 0.06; 10.2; 10.7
